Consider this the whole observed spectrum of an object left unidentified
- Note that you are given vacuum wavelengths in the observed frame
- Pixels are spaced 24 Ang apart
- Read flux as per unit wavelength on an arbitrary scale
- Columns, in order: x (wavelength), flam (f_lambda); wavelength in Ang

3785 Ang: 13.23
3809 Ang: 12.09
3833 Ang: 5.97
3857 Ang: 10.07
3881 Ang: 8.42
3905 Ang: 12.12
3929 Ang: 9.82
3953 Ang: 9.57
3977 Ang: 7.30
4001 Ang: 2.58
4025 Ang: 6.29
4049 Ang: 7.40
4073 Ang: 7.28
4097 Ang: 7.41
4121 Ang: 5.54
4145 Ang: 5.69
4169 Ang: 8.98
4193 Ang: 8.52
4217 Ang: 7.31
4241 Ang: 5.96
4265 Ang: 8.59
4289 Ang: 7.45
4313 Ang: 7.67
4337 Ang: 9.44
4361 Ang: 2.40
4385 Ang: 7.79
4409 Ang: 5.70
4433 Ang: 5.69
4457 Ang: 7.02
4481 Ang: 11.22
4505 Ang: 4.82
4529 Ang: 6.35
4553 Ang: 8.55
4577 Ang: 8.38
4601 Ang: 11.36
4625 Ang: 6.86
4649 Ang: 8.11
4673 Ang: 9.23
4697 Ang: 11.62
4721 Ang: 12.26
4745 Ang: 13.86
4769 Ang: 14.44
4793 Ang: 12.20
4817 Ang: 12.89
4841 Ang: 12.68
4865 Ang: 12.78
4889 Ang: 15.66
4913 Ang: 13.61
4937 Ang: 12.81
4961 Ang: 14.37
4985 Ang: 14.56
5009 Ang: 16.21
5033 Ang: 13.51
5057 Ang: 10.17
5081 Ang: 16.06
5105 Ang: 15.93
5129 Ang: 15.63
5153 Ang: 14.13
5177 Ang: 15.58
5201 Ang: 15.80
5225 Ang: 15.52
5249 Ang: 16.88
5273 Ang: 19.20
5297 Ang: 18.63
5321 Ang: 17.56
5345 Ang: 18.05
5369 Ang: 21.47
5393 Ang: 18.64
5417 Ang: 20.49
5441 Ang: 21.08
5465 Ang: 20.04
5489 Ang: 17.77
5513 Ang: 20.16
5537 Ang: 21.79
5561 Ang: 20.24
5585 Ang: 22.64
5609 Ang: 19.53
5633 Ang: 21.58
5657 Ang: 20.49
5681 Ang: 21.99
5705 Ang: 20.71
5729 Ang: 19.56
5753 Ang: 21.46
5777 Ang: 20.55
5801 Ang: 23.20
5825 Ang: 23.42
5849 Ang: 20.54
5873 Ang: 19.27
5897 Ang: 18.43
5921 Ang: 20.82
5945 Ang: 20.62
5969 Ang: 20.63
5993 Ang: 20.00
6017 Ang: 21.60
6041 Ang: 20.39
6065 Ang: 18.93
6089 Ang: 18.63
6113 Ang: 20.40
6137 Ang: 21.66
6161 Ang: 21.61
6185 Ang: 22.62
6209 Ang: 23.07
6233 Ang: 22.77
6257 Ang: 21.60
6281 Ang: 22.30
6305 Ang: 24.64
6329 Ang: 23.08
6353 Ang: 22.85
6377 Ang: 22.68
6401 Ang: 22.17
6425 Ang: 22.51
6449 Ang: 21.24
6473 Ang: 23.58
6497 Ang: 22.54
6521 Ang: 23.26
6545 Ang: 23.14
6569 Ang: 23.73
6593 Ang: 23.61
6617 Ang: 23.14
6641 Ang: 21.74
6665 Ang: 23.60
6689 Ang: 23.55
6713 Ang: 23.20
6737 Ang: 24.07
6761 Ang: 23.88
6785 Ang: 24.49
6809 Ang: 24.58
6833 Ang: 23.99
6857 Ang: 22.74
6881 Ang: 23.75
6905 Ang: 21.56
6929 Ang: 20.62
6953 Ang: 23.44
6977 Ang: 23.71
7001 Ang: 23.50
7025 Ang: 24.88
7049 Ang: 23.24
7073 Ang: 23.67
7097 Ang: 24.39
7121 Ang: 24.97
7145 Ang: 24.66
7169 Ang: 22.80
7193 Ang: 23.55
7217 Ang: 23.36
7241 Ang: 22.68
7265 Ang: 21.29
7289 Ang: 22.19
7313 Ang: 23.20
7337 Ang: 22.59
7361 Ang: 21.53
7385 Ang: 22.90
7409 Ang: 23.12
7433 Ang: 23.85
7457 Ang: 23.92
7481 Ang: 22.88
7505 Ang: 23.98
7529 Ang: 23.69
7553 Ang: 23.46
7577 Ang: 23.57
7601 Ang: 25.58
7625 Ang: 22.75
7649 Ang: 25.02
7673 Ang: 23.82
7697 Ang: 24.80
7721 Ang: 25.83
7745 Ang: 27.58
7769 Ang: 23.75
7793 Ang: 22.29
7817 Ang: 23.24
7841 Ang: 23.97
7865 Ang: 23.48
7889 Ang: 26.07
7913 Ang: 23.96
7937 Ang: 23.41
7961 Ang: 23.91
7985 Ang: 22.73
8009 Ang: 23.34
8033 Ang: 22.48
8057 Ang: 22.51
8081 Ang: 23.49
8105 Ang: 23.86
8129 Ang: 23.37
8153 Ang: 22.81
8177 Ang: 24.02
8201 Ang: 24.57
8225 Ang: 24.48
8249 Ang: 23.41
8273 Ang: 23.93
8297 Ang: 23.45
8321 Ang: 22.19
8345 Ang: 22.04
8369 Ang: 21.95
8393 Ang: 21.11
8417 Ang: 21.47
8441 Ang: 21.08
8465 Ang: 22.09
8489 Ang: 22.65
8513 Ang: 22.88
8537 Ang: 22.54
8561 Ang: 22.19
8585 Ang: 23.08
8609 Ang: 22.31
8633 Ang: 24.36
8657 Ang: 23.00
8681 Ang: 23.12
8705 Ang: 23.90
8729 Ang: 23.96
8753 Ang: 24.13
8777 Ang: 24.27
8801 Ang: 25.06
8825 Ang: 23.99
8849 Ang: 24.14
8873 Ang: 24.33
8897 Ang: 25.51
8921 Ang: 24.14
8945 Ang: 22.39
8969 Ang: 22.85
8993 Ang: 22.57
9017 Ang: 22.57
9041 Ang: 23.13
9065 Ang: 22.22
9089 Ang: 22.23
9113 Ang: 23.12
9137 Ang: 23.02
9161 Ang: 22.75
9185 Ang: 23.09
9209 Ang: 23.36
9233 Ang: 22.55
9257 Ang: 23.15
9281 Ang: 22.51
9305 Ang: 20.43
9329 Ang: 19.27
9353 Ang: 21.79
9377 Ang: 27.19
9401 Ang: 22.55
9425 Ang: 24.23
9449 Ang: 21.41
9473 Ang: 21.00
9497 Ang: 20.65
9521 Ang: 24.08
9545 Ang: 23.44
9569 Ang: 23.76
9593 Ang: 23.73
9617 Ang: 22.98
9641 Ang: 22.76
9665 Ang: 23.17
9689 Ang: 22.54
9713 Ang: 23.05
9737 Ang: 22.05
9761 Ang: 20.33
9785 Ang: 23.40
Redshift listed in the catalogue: 0.175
